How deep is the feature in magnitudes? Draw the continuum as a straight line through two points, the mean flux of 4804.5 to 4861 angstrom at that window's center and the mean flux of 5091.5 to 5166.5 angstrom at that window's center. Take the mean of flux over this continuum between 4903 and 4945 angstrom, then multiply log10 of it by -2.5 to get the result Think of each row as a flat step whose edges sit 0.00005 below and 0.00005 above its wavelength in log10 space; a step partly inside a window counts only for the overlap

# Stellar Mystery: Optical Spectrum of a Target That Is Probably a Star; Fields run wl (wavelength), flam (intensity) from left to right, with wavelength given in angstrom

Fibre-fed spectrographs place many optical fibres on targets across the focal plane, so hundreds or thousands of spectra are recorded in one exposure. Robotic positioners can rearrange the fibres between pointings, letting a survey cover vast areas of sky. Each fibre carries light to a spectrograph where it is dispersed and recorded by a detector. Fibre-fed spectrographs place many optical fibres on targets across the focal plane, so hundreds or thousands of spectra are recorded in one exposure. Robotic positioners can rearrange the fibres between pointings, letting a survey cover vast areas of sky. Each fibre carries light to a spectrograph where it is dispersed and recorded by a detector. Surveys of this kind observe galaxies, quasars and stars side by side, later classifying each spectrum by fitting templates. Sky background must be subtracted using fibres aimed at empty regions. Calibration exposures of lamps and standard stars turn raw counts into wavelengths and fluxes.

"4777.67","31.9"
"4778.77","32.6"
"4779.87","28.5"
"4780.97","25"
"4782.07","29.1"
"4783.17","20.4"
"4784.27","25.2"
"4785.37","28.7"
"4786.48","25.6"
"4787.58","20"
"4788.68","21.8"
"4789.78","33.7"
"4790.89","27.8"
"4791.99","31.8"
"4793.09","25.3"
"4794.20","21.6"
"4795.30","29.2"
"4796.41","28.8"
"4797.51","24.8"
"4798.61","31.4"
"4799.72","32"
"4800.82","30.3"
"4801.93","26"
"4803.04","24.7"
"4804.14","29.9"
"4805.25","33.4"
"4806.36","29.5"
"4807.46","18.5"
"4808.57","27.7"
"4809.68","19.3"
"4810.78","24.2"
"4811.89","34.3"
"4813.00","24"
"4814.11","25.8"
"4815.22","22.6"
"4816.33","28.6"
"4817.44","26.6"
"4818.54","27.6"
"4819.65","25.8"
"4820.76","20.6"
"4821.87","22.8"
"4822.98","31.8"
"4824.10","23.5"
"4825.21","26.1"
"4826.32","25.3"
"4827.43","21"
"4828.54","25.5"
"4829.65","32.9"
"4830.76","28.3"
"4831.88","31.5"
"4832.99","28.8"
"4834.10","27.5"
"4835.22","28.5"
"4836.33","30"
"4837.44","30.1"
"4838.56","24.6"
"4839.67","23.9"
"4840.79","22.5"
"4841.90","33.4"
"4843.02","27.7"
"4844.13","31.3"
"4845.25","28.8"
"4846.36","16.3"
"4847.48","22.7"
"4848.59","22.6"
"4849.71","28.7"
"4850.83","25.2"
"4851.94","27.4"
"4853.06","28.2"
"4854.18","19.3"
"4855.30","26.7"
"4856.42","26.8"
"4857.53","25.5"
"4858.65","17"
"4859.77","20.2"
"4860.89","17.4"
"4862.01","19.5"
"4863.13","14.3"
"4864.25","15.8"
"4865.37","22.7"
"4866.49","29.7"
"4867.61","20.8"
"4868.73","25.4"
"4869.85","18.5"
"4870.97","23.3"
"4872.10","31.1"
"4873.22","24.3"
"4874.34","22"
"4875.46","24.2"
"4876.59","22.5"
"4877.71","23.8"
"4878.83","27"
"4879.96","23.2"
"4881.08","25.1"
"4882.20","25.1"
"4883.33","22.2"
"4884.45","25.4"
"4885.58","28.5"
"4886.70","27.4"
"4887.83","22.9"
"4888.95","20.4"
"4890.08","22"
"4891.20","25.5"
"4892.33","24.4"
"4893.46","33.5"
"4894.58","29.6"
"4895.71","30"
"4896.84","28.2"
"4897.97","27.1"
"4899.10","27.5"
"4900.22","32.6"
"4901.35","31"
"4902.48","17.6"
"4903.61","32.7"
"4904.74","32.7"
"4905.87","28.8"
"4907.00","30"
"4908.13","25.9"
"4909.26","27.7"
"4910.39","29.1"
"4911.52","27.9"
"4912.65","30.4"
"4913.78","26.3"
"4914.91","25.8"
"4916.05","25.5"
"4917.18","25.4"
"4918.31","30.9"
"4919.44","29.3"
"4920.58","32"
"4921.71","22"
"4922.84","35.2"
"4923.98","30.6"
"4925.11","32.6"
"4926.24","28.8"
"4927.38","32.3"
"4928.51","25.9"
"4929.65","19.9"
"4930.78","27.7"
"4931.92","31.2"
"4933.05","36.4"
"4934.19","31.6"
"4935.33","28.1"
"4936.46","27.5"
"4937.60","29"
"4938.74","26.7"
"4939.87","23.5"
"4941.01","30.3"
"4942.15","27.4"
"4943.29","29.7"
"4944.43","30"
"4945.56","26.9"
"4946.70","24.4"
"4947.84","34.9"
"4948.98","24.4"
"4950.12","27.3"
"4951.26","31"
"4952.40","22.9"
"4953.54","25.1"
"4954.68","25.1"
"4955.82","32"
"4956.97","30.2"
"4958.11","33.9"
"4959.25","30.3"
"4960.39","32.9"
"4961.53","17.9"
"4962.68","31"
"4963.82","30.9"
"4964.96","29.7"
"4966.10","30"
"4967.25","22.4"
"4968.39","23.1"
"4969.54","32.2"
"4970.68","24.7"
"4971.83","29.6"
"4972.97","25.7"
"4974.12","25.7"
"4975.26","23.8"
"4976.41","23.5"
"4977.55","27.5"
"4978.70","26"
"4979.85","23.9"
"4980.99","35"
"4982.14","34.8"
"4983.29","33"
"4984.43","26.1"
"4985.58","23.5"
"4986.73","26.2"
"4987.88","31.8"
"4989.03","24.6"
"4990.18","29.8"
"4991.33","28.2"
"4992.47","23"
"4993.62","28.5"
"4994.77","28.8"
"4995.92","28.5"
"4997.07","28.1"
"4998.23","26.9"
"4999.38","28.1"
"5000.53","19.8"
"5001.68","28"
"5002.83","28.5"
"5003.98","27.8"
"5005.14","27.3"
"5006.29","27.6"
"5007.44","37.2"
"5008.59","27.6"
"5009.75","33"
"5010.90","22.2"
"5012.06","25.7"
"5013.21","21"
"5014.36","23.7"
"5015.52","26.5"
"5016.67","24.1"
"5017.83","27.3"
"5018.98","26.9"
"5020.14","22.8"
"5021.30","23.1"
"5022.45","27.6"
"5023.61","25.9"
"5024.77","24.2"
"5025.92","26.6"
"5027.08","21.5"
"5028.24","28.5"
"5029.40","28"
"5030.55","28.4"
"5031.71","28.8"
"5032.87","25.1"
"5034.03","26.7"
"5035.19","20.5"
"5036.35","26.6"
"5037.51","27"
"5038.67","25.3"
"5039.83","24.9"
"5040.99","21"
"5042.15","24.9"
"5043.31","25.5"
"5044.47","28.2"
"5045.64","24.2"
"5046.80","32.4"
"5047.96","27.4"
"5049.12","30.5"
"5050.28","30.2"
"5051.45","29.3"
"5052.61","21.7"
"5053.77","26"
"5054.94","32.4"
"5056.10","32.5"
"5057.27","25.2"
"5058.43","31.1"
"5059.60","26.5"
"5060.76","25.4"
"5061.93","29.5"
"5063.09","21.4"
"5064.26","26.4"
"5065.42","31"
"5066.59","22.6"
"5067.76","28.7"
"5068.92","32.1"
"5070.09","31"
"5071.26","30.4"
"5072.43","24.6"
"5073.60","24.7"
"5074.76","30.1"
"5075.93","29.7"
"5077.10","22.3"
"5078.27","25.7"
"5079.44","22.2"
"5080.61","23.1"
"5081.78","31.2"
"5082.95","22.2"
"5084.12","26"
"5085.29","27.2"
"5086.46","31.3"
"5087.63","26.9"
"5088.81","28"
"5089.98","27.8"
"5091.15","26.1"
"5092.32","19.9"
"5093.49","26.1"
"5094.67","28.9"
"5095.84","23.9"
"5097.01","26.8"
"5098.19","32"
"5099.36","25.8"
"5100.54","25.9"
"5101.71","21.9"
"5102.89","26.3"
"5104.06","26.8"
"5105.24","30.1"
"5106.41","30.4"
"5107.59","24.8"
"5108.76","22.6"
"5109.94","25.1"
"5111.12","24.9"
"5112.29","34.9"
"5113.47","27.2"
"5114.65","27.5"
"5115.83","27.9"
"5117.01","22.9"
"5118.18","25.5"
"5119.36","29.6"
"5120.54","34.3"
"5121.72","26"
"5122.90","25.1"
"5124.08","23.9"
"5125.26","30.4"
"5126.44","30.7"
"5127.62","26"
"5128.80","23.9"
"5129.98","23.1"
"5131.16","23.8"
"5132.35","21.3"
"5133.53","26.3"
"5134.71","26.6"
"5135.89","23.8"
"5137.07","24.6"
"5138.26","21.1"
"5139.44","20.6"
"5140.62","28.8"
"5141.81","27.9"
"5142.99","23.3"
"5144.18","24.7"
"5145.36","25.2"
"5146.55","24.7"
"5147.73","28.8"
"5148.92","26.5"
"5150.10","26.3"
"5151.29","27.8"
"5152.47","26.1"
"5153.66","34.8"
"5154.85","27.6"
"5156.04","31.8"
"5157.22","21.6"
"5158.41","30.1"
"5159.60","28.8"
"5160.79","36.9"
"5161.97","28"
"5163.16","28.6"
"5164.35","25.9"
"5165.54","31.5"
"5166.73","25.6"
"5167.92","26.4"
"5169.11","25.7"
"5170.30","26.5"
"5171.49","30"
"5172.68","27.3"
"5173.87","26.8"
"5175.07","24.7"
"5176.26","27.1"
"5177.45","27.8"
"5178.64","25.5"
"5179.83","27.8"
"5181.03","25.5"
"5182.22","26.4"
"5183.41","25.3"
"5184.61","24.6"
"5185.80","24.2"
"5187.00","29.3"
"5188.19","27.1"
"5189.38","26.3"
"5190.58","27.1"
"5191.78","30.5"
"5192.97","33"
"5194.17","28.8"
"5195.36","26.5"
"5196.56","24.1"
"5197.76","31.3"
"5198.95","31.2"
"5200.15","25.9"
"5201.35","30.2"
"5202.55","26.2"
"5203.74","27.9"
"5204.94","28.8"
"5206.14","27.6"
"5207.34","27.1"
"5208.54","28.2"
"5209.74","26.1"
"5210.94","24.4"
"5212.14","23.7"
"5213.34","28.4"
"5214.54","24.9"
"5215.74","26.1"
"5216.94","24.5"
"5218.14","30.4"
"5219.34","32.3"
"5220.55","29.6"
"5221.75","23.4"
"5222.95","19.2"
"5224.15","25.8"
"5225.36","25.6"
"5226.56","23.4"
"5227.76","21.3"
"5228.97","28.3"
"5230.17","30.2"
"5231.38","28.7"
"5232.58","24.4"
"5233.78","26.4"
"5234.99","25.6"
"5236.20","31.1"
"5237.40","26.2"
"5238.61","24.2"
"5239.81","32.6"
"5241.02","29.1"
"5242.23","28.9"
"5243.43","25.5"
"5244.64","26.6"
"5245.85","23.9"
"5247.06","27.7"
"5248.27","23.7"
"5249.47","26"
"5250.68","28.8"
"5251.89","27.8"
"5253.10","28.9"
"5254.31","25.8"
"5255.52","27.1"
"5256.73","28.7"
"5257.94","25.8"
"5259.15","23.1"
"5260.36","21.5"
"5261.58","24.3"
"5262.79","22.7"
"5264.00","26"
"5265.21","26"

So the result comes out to -0.10 mag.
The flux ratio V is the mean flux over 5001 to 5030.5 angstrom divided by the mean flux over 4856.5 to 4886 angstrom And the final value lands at 1.16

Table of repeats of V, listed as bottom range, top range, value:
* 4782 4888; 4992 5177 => 1.05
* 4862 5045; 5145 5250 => 1.01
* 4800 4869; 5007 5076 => 1.05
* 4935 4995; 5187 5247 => 0.98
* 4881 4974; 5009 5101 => 0.95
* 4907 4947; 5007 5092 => 0.94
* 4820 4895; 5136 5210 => 1.09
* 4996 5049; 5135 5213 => 1.03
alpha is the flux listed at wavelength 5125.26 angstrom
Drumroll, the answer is 30.4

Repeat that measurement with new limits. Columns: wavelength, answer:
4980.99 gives 35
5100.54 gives 25.9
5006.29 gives 27.6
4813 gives 24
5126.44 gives 30.7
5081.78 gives 31.2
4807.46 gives 18.5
